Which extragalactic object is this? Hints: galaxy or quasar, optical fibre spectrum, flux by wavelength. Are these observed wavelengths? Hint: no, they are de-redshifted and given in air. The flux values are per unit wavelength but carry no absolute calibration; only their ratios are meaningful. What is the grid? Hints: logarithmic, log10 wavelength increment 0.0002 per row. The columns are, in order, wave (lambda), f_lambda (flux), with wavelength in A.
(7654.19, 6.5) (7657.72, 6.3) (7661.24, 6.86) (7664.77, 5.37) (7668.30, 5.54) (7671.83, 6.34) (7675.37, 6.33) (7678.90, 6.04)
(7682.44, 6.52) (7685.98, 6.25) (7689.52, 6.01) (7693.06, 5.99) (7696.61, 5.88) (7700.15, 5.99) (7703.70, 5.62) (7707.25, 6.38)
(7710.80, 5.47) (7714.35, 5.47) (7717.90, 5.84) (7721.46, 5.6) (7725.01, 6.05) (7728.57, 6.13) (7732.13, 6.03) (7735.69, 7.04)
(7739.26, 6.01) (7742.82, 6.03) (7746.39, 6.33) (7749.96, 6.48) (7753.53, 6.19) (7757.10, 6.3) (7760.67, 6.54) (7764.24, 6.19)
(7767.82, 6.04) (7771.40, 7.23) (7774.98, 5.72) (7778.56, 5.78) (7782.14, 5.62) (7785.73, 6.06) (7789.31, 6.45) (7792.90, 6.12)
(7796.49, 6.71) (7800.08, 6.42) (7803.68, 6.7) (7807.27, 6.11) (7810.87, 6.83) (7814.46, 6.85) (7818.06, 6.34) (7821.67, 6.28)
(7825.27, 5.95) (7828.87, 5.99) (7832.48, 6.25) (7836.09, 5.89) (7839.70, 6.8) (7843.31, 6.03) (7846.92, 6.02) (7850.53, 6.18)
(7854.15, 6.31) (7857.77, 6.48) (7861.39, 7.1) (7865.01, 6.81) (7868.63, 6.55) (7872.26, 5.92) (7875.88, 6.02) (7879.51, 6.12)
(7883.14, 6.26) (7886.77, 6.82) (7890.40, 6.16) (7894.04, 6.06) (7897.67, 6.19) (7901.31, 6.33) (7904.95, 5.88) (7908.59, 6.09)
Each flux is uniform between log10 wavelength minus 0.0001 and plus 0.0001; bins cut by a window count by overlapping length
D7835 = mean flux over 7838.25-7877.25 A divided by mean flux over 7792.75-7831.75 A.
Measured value 1.0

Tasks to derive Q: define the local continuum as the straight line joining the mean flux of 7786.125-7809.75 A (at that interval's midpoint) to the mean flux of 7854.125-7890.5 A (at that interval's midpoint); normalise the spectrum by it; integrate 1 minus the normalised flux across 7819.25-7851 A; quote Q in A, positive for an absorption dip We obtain 1.3 A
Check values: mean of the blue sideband 6.41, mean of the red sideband 6.43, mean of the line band 6.16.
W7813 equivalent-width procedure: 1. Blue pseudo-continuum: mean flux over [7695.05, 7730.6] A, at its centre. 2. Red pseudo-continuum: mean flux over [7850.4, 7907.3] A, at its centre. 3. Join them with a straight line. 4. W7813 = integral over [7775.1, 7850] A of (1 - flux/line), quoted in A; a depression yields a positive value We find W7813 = -1.4 A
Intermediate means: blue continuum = 5.85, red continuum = 6.33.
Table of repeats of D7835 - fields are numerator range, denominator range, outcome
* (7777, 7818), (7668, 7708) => 1.04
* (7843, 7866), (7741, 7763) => 1.02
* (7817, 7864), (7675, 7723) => 1.06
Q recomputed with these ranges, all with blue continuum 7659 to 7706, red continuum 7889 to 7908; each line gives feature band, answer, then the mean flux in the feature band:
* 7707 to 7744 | 0.5 A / 5.99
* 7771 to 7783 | 0.2 A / 5.99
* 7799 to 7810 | -0.6 A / 6.44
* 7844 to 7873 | -1.5 A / 6.42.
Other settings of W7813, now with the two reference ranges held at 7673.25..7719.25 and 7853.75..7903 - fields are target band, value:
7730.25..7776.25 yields -1.6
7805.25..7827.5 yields -0.5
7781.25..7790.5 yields 0.2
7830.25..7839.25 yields 0.1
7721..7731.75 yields 0.1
